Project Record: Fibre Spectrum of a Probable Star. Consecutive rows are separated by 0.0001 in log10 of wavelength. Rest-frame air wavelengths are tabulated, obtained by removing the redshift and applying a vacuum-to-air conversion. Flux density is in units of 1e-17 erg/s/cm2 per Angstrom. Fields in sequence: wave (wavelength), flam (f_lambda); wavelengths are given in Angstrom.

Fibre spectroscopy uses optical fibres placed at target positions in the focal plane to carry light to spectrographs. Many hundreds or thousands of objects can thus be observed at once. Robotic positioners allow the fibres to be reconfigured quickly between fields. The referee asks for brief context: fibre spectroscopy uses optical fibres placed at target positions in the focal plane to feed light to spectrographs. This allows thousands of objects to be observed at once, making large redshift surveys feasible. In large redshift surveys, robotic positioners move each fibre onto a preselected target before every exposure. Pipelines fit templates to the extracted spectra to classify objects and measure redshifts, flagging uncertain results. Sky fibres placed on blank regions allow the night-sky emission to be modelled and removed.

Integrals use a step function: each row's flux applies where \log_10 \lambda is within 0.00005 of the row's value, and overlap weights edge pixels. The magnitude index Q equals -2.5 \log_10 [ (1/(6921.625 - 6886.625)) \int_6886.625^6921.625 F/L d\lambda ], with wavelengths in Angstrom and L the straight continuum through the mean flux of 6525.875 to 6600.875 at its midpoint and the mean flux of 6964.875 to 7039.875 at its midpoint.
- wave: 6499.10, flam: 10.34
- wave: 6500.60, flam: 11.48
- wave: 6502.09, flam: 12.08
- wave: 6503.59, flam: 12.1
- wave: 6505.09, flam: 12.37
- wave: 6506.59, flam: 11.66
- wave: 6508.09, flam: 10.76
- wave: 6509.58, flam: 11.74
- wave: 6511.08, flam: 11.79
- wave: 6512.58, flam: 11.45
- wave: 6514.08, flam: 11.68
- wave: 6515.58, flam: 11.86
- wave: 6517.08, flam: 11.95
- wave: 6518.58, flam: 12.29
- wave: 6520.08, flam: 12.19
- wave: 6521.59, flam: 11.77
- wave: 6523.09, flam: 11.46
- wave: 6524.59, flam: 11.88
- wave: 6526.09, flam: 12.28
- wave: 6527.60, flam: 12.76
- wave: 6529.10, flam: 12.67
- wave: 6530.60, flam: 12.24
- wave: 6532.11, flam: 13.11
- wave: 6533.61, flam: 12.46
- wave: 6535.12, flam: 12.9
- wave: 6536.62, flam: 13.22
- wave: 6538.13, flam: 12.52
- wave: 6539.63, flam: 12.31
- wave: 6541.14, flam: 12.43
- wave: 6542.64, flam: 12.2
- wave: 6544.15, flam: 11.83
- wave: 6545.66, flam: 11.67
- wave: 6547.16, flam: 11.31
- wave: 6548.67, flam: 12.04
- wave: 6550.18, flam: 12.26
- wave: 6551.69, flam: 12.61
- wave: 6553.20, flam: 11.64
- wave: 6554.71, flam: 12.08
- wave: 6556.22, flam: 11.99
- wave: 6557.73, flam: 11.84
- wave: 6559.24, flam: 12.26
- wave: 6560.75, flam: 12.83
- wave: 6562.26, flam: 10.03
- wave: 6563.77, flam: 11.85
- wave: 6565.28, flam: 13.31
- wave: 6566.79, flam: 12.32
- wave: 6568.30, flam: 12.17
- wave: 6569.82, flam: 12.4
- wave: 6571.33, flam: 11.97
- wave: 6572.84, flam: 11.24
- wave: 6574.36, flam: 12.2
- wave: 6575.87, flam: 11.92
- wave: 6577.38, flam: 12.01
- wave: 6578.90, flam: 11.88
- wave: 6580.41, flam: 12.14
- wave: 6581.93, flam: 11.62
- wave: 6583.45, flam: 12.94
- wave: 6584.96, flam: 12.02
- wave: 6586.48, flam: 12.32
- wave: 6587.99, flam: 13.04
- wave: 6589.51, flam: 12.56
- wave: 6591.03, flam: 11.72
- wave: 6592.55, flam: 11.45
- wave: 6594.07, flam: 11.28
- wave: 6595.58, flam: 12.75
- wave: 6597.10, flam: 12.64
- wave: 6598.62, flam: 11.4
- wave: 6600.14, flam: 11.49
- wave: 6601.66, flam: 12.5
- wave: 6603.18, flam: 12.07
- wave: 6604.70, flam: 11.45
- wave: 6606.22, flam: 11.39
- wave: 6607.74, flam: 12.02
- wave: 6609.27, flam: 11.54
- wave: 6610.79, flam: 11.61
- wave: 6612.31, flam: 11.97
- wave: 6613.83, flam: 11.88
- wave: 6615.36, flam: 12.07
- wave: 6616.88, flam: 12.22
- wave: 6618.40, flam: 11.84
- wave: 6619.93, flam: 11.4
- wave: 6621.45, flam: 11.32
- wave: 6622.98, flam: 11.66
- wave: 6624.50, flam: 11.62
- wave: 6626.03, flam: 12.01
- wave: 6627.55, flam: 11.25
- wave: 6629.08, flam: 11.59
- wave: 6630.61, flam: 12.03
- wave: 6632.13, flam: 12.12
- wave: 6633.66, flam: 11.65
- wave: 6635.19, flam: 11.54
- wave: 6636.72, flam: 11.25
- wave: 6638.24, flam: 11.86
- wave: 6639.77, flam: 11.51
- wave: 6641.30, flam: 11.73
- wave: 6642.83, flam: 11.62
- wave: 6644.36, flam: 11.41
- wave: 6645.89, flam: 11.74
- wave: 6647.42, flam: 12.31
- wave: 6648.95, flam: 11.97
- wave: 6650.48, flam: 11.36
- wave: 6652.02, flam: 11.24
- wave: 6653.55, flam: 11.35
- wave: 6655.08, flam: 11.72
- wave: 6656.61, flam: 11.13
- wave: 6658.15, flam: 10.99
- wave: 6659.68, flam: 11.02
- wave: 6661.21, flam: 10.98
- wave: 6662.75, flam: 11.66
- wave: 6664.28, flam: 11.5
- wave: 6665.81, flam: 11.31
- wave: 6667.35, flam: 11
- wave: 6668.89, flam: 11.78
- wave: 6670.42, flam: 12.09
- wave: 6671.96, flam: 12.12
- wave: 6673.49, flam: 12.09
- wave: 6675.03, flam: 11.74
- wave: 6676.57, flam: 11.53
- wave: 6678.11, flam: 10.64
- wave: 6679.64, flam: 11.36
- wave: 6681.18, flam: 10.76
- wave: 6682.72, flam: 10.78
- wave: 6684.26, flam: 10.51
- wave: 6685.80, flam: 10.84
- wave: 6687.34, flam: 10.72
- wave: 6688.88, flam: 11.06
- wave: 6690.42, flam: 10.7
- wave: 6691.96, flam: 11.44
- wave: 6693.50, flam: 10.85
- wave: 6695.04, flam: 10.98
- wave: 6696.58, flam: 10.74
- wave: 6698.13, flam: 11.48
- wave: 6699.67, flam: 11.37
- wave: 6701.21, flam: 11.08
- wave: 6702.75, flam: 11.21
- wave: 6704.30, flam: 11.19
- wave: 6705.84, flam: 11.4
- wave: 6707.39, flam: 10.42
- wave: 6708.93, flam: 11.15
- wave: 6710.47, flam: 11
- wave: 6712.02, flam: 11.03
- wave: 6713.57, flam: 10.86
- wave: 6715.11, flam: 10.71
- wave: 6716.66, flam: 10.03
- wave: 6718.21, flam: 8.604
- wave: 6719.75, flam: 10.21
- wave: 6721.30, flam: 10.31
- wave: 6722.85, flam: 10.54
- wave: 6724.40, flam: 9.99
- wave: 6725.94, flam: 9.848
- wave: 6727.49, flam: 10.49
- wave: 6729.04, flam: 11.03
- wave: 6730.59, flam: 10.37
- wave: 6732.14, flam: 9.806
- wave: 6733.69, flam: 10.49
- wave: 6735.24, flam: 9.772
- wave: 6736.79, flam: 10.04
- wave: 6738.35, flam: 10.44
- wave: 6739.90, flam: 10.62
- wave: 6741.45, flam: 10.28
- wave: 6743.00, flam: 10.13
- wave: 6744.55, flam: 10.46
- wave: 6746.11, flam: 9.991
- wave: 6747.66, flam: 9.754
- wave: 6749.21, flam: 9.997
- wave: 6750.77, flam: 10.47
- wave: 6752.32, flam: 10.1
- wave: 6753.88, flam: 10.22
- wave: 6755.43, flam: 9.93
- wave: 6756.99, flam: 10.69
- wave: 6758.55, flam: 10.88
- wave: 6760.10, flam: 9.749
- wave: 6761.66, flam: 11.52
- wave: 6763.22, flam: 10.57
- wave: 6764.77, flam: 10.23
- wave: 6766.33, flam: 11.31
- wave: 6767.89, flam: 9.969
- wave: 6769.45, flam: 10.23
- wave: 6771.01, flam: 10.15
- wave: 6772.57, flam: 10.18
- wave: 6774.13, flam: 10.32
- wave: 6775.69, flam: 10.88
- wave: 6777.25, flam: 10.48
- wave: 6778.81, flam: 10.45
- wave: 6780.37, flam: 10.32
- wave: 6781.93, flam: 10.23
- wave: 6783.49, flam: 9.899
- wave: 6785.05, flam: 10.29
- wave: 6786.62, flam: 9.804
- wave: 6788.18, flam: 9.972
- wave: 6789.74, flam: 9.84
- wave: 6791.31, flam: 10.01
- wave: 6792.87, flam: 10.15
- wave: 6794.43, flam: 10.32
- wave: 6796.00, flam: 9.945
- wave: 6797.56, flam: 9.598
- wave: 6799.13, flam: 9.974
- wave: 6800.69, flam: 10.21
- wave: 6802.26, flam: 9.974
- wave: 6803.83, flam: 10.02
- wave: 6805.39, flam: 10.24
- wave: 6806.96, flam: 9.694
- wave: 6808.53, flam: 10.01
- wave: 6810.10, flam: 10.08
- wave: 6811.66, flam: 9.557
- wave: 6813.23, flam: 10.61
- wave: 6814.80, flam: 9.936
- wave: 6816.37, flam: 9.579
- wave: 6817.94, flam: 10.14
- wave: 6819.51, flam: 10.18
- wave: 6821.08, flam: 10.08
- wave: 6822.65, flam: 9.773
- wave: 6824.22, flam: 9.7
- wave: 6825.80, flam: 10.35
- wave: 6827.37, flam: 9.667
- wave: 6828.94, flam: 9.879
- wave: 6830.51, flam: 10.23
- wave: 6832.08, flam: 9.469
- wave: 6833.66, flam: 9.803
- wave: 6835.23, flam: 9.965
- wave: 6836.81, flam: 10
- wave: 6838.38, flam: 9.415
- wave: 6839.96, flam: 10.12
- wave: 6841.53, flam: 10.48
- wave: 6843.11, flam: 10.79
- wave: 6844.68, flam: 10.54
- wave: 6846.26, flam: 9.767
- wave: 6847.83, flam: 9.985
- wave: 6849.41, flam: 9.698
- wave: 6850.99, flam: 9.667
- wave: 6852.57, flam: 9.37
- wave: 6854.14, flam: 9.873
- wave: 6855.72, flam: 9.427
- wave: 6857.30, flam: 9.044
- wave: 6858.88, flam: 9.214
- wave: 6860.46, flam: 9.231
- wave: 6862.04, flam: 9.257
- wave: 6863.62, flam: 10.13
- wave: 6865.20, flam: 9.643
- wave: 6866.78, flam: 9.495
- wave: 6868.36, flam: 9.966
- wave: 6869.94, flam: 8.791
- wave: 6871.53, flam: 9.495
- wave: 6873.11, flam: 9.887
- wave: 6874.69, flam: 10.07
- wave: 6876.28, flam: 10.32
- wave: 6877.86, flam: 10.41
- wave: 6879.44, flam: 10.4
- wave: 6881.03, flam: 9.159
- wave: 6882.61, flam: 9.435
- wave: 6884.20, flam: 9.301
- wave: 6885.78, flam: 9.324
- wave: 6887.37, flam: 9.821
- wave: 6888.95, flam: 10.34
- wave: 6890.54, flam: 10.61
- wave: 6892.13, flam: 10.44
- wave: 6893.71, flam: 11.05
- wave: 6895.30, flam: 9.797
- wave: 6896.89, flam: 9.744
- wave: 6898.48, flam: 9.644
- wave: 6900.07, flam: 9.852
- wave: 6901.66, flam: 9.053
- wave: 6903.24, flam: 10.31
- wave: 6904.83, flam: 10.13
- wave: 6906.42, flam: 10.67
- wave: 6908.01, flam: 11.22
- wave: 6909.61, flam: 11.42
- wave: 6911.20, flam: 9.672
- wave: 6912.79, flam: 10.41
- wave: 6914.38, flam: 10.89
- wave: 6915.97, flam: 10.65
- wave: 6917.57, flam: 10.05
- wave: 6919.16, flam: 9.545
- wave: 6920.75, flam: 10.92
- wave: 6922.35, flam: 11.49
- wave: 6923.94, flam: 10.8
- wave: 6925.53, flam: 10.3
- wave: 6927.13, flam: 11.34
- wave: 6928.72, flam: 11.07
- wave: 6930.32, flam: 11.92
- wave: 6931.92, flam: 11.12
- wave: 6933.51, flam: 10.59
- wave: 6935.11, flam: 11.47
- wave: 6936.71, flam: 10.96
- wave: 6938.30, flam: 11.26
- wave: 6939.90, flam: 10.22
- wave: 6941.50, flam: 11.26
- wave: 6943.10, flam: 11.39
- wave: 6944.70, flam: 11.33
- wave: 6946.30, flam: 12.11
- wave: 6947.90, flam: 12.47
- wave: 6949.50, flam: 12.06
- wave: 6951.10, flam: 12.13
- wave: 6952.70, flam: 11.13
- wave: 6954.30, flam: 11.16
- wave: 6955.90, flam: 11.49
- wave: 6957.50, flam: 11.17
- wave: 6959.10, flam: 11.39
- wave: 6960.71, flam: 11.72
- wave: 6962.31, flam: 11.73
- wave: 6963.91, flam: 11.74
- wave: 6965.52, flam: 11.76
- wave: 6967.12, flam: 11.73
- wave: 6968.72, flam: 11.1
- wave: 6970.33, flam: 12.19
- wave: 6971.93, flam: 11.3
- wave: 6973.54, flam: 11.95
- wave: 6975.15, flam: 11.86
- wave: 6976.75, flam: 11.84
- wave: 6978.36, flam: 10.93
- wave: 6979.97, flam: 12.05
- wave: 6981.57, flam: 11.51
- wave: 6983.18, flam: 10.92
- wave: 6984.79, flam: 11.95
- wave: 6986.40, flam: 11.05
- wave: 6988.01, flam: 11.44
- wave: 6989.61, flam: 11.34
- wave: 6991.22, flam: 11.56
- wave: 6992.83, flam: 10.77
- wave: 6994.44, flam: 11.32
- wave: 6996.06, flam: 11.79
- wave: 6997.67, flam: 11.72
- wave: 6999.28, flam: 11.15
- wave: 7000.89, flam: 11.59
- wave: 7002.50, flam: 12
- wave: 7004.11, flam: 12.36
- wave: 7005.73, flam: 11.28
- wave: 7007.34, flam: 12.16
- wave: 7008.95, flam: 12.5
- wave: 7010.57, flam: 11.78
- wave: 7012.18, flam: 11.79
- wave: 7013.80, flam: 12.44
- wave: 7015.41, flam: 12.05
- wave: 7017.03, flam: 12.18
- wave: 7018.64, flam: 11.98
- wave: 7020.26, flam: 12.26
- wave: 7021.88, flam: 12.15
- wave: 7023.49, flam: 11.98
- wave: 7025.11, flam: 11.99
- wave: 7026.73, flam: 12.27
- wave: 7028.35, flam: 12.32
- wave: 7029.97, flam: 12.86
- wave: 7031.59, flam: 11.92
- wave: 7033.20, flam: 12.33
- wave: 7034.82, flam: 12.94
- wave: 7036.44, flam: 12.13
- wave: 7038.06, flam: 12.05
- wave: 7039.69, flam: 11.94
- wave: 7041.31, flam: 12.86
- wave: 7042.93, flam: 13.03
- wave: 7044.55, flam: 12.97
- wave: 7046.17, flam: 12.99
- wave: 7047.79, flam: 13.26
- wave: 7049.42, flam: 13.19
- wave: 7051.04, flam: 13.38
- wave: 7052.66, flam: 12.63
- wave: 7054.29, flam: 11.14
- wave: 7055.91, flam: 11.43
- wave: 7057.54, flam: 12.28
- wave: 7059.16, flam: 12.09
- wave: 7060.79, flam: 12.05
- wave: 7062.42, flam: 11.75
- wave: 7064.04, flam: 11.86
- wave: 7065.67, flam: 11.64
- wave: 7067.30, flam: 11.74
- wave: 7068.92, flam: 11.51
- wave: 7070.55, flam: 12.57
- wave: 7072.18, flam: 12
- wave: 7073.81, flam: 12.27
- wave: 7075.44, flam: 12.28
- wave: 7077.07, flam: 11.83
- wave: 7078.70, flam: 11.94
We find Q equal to 0.16 mag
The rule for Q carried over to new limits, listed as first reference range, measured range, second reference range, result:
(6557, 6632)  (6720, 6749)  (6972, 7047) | 0.17 mag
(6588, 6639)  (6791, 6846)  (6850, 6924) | 0.05 mag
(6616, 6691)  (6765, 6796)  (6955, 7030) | 0.13 mag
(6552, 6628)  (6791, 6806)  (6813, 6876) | 0.02 mag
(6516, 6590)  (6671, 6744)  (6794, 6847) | 0.02 mag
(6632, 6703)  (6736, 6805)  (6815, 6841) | 0.02 mag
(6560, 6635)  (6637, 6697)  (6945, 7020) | 0.05 mag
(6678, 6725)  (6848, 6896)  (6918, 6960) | 0.14 mag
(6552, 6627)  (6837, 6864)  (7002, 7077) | 0.23 mag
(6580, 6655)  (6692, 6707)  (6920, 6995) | 0.06 mag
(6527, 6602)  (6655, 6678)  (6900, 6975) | 0.04 mag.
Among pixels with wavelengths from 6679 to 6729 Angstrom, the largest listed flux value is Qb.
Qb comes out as 11.48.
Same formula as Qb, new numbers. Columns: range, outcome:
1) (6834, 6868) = 10.79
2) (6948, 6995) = 12.19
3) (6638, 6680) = 12.31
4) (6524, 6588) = 13.31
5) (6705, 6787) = 11.52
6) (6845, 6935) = 11.92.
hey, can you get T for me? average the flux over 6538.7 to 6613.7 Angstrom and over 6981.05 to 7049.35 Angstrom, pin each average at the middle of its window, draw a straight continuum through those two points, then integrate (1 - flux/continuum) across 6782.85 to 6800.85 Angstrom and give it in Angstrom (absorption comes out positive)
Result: 3.0 Angstrom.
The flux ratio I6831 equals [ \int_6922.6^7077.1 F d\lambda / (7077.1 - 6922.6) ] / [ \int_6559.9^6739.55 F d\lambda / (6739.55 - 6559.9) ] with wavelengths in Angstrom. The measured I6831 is 1.04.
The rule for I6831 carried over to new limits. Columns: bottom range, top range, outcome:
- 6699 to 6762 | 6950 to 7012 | 1.11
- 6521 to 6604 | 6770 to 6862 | 0.82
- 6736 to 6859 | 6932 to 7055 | 1.17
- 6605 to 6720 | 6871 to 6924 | 0.90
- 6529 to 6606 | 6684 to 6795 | 0.86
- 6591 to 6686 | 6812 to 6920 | 0.86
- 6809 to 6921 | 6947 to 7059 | 1.20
